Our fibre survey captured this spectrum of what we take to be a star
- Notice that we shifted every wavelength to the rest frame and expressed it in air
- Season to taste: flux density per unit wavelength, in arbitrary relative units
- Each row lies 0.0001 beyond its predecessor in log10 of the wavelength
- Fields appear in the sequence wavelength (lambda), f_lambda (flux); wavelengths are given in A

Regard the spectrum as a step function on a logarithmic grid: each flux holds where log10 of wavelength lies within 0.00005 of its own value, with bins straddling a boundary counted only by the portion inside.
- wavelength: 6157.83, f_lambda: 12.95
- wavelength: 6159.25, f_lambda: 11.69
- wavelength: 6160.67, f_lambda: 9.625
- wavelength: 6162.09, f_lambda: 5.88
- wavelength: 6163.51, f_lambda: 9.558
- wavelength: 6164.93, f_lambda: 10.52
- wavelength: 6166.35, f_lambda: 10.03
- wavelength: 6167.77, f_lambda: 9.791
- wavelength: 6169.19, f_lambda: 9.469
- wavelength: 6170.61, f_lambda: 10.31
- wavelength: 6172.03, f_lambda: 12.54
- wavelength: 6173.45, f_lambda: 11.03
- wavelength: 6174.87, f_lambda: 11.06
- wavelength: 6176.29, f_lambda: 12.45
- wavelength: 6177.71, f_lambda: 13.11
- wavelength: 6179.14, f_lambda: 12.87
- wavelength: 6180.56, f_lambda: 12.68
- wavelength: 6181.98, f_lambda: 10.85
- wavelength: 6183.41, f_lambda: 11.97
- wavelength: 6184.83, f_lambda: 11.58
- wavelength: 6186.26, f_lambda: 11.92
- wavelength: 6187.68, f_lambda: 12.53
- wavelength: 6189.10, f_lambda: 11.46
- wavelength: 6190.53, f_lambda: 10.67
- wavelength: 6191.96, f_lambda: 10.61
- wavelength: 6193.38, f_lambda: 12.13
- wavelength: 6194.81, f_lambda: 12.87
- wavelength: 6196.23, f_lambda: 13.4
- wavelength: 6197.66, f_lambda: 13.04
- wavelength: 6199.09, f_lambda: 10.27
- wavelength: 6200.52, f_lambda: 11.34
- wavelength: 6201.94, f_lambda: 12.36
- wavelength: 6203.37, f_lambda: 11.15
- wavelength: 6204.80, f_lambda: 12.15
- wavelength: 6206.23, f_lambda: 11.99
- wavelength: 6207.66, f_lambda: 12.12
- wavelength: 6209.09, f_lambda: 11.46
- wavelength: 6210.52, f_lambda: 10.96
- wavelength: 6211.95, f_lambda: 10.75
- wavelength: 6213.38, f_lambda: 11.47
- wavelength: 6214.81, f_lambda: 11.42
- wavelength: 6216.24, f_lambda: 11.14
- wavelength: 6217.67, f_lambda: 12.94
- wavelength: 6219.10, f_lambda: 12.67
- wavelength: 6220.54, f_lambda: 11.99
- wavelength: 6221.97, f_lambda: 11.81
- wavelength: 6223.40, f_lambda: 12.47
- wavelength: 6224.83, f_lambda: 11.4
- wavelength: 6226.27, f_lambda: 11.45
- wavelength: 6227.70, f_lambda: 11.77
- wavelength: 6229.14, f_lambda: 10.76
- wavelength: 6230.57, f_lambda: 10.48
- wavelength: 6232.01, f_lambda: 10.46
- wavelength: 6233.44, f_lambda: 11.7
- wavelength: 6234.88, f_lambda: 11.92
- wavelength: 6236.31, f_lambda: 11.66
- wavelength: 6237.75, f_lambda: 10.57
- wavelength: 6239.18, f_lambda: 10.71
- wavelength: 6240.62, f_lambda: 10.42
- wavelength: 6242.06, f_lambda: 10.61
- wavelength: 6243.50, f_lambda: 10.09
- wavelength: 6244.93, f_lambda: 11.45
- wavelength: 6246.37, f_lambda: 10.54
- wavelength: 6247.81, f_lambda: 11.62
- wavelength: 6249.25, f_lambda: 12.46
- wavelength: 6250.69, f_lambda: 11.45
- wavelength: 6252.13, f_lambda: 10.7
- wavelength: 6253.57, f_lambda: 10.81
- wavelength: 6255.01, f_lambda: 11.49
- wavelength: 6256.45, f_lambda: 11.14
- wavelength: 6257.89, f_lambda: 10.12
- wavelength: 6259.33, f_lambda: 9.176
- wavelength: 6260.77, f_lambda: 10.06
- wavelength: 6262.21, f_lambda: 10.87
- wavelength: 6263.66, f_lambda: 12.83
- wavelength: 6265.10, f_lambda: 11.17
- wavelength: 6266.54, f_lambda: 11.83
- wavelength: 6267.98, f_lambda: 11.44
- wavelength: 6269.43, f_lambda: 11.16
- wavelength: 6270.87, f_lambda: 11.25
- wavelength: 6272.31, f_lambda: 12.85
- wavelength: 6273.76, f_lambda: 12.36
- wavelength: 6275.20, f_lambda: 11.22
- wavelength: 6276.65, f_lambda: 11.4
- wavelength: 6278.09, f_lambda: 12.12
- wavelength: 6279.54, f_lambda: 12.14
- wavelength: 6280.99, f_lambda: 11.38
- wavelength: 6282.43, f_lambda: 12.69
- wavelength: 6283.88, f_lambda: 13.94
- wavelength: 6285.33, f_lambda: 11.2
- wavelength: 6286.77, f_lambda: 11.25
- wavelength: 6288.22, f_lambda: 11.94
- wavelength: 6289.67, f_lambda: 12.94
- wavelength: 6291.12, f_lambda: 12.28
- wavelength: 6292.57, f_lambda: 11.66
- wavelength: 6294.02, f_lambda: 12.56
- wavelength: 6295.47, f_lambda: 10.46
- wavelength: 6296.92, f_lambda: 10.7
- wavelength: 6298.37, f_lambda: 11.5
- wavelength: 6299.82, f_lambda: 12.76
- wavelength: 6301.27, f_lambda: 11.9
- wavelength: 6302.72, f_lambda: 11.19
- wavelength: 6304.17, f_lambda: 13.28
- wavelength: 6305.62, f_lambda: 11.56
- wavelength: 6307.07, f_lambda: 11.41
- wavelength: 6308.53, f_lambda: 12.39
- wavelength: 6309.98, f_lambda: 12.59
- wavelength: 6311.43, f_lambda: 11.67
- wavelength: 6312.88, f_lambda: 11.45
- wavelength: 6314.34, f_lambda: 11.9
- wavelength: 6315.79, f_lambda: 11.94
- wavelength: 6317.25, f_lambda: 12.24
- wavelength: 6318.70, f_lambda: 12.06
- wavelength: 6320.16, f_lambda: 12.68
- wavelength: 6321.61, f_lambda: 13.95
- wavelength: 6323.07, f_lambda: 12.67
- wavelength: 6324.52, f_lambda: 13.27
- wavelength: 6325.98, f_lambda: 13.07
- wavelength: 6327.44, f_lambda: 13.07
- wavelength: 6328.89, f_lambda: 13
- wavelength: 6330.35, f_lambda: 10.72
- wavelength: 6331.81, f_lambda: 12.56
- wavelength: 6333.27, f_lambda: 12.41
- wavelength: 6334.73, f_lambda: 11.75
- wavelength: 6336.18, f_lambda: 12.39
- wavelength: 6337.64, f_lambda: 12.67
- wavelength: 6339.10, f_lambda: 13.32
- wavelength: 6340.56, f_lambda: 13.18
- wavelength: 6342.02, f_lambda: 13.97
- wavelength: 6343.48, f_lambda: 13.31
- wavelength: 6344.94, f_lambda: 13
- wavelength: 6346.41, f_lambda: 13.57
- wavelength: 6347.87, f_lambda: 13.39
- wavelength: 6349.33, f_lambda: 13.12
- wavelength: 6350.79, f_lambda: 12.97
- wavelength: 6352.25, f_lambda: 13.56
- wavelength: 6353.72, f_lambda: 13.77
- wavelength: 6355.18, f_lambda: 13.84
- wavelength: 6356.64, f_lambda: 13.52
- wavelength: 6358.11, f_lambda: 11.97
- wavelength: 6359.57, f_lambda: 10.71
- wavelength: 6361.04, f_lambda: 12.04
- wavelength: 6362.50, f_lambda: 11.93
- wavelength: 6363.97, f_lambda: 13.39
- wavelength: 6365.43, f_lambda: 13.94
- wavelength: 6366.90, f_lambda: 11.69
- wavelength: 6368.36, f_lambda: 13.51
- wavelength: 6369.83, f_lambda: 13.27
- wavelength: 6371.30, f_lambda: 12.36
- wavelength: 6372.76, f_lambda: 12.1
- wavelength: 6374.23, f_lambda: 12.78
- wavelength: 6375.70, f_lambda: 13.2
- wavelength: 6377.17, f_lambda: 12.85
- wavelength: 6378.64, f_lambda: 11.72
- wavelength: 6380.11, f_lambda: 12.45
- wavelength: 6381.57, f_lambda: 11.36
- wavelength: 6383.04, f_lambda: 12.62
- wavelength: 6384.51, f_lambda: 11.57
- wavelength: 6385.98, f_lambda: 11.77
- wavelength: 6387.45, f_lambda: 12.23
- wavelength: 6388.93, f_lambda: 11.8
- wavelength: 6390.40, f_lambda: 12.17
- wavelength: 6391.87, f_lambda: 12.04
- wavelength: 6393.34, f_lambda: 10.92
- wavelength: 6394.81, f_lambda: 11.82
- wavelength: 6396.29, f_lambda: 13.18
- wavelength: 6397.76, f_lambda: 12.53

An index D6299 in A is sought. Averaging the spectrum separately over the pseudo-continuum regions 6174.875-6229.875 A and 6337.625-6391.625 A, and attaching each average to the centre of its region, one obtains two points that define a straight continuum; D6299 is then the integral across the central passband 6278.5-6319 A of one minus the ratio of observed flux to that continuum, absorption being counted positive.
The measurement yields 1.3 A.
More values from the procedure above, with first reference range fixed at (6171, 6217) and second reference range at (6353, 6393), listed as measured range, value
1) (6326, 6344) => -0.6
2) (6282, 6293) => -0.1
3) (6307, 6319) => 0.2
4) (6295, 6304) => 0.5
